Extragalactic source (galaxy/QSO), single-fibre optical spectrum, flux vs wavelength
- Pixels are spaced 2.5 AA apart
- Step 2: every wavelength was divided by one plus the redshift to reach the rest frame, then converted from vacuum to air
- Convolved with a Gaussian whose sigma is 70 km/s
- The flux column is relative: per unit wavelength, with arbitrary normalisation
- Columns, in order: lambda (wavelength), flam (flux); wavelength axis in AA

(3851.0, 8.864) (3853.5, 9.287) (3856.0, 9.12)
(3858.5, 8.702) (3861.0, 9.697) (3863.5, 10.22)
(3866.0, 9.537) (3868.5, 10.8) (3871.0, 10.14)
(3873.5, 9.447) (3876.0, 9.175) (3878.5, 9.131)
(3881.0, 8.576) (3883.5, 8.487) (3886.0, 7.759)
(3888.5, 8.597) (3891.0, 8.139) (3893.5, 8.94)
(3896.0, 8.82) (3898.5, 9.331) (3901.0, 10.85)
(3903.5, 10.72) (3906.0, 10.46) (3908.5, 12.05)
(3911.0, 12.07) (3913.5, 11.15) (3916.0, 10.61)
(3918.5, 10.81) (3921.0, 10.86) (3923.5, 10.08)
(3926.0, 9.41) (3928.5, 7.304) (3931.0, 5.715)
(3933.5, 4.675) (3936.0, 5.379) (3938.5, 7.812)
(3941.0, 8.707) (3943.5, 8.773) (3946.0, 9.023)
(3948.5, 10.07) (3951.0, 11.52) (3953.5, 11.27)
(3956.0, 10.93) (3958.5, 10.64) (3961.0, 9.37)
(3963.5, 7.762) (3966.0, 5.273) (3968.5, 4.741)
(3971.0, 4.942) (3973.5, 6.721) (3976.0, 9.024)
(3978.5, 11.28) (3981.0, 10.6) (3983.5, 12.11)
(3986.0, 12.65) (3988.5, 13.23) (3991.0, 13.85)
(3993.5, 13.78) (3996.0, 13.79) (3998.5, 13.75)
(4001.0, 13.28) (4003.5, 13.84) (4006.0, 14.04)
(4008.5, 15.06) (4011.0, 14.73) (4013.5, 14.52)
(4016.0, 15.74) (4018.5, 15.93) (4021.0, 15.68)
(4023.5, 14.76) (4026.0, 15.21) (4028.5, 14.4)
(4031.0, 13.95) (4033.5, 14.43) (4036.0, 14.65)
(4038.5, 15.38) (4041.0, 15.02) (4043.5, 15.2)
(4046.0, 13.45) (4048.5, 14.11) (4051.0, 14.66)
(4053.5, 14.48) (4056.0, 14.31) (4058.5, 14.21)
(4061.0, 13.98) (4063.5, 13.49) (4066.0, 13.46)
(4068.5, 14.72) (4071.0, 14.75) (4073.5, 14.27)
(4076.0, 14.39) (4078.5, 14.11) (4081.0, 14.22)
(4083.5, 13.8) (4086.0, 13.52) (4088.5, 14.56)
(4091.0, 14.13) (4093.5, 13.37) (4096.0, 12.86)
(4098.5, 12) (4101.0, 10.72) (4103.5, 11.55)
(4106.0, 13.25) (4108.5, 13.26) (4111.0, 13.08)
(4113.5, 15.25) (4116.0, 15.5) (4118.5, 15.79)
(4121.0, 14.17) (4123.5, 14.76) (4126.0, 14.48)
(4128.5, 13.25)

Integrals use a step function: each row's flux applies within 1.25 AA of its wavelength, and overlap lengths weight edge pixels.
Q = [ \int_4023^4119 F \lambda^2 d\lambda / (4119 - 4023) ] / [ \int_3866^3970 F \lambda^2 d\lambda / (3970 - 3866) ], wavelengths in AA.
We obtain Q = 1.66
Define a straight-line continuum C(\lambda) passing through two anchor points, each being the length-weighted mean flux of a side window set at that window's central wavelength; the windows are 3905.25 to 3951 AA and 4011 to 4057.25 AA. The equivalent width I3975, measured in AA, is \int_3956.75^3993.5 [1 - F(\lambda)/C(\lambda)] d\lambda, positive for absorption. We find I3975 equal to 6.7 AA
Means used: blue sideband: 9.21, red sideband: 14.8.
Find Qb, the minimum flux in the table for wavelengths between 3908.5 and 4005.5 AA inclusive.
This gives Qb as 4.675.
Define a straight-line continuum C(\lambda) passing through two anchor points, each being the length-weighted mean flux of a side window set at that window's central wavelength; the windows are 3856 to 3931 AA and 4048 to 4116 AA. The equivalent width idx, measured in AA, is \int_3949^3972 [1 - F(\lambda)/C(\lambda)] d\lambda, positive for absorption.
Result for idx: 5.1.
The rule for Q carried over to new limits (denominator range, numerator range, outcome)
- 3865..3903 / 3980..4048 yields 1.65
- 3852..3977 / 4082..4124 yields 1.65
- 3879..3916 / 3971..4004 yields 1.27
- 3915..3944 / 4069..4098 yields 1.81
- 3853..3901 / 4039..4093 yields 1.70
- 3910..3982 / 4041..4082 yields 1.71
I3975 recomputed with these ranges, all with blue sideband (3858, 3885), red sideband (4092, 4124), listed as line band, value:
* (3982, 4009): -4.5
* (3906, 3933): 1.0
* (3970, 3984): 2.8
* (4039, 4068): -4.0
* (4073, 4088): -1.2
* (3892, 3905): 0.3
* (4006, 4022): -4.4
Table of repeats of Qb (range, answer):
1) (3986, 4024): 12.65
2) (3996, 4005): 13.28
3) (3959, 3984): 4.741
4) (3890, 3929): 7.304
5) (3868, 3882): 8.576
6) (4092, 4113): 10.72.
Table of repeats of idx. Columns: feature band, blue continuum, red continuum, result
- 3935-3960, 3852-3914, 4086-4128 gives 3.1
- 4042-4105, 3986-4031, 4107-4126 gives 3.0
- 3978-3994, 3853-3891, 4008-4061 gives 0.7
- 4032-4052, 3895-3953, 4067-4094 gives -2.5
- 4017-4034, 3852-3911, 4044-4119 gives -3.1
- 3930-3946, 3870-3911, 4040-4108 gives 5.4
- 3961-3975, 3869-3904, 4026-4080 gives 6.5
